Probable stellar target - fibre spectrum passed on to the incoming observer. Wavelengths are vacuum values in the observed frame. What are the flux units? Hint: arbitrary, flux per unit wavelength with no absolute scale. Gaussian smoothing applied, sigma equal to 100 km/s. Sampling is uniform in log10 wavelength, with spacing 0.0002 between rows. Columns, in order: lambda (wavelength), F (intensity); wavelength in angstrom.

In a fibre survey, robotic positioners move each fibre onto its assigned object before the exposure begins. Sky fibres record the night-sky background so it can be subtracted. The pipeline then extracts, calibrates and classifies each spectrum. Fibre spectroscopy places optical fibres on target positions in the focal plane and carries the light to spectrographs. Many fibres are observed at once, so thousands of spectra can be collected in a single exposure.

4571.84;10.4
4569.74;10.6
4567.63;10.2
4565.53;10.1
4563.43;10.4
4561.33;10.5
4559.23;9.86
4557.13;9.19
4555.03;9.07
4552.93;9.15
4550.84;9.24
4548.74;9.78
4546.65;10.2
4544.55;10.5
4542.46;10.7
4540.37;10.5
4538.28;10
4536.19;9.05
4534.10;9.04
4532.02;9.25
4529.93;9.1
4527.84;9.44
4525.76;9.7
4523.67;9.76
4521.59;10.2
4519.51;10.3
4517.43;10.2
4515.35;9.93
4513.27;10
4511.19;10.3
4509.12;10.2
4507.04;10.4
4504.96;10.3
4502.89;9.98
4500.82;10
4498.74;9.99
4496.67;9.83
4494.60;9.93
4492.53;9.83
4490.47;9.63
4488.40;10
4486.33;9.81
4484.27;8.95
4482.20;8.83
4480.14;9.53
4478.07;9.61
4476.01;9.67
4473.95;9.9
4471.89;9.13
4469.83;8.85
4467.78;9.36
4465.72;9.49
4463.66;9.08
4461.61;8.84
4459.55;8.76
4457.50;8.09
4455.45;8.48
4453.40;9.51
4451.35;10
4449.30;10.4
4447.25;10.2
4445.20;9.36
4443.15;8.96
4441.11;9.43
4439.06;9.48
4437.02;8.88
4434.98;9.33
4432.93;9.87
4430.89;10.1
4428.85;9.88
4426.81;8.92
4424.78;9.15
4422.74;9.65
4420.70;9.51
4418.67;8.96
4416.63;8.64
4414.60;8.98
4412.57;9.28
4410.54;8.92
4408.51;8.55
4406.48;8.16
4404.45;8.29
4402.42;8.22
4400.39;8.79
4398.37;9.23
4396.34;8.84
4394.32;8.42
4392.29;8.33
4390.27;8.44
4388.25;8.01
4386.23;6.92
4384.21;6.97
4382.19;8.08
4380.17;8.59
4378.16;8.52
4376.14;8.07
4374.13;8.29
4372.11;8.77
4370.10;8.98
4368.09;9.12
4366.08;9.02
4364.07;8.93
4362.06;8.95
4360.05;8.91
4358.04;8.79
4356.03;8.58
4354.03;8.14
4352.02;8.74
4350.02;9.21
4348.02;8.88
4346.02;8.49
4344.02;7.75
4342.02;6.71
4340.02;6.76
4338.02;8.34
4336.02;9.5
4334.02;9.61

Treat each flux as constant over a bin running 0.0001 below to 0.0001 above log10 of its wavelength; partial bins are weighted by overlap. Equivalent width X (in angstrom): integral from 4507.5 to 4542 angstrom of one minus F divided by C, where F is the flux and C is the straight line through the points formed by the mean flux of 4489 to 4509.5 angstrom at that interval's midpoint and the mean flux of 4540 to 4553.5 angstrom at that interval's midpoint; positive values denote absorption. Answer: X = 0.6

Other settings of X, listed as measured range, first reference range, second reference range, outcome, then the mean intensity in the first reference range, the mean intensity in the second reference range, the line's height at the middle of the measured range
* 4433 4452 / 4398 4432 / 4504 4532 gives -0.6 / 9.01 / 9.96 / 9.27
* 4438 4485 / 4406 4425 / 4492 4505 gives 1.1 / 9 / 9.96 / 9.53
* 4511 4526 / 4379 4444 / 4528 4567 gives -0.8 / 8.81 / 9.76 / 9.55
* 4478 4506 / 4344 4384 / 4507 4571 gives -0.5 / 8.63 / 9.89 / 9.55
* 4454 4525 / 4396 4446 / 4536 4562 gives -0.9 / 9.1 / 9.84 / 9.5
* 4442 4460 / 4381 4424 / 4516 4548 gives -0.6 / 8.54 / 9.86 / 9.03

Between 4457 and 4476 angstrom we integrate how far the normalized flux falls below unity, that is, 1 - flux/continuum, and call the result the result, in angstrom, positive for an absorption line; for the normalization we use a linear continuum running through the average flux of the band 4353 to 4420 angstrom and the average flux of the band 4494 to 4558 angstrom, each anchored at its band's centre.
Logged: 0.4 angstrom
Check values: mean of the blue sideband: 8.54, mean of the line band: 9.12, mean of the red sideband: 9.85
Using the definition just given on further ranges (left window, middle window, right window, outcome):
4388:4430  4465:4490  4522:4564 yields -0.4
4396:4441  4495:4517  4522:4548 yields -1.1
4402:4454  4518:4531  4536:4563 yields 0.0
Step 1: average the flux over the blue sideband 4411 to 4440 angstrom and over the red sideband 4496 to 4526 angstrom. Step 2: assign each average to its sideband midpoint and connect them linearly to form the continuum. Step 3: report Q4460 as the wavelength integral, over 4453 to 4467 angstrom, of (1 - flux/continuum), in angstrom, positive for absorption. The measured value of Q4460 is 1.1 angstrom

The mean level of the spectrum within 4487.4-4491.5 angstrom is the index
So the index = 9.82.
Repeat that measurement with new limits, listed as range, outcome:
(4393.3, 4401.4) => 8.82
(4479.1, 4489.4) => 9.42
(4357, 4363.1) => 8.87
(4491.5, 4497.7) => 9.87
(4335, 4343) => 7.82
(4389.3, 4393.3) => 8.39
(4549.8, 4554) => 9.2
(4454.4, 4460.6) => 8.45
